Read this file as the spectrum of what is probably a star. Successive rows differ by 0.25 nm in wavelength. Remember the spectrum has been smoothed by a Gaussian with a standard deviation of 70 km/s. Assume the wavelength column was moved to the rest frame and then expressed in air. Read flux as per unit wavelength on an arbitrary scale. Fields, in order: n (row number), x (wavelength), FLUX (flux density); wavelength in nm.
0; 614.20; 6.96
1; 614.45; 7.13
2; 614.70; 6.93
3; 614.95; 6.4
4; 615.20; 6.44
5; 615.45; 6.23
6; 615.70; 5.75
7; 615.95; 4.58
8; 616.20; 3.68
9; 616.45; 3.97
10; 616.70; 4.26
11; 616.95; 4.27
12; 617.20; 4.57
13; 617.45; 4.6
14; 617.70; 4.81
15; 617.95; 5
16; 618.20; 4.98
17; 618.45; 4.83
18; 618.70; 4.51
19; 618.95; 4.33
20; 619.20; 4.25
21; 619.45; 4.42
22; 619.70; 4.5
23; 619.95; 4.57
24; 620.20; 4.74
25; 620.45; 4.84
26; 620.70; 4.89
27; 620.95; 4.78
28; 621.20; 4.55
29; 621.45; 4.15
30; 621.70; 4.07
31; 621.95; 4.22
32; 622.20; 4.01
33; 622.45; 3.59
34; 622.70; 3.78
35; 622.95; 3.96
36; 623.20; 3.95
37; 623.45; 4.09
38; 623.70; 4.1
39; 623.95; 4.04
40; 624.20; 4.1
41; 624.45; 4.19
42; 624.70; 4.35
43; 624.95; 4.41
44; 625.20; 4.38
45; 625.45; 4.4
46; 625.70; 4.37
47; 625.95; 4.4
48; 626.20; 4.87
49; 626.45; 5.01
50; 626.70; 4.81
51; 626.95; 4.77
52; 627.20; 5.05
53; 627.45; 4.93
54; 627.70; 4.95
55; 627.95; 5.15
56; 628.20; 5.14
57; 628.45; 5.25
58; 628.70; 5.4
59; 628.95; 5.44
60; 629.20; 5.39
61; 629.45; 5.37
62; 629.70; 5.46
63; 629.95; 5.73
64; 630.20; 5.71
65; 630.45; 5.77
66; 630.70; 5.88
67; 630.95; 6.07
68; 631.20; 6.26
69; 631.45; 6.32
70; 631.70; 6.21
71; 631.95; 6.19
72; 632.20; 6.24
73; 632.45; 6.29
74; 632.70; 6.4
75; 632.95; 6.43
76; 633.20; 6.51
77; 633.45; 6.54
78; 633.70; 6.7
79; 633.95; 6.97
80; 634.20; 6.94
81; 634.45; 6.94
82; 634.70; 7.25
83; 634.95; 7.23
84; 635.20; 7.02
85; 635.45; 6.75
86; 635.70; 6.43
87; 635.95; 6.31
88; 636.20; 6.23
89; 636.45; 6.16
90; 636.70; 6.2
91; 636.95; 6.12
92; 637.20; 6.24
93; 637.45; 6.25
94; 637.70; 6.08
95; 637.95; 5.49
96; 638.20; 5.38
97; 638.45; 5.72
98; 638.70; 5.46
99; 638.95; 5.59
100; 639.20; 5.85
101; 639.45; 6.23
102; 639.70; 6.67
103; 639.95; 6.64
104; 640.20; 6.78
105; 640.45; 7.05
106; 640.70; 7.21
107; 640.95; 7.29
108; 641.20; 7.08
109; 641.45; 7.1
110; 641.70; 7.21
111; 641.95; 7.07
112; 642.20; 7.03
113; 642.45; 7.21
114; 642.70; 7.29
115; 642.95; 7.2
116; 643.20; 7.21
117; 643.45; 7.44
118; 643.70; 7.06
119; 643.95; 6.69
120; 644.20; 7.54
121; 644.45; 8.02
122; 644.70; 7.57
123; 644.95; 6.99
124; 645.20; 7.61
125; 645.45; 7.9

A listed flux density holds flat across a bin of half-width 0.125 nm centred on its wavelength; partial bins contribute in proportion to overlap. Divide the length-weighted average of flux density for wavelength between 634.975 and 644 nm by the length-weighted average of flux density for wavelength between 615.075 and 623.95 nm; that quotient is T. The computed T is 1.5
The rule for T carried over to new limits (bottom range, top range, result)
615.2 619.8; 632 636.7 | 1.41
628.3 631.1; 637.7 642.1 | 1.15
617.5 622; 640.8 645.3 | 1.58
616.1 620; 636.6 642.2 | 1.43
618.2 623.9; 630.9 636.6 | 1.51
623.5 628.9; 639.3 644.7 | 1.52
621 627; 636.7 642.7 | 1.52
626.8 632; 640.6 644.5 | 1.30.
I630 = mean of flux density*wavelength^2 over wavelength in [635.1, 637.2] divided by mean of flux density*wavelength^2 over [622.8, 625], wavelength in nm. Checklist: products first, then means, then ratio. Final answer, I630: 1.6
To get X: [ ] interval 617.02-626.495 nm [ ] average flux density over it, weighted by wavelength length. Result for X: 4.4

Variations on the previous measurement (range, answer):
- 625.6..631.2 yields 5.25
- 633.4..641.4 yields 6.47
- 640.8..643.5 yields 7.19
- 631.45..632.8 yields 6.27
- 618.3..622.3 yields 4.48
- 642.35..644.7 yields 7.31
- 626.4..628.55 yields 5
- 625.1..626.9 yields 4.62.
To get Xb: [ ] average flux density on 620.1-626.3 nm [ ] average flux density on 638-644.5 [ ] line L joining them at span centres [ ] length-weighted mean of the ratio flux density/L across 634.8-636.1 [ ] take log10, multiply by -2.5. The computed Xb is -0.13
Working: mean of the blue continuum 4.29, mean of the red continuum 6.78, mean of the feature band 6.75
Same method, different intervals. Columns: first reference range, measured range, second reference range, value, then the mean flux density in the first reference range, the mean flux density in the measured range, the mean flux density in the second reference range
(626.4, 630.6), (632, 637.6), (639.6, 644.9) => -0.073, 5.26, 6.55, 7.16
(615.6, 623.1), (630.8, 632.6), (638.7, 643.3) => -0.075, 4.44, 6.22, 6.83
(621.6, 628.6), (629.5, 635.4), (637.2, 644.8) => -0.160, 4.45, 6.39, 6.74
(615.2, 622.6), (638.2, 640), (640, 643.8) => 0.149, 4.58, 5.95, 7.14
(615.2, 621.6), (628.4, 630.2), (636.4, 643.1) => 0.030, 4.68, 5.46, 6.51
